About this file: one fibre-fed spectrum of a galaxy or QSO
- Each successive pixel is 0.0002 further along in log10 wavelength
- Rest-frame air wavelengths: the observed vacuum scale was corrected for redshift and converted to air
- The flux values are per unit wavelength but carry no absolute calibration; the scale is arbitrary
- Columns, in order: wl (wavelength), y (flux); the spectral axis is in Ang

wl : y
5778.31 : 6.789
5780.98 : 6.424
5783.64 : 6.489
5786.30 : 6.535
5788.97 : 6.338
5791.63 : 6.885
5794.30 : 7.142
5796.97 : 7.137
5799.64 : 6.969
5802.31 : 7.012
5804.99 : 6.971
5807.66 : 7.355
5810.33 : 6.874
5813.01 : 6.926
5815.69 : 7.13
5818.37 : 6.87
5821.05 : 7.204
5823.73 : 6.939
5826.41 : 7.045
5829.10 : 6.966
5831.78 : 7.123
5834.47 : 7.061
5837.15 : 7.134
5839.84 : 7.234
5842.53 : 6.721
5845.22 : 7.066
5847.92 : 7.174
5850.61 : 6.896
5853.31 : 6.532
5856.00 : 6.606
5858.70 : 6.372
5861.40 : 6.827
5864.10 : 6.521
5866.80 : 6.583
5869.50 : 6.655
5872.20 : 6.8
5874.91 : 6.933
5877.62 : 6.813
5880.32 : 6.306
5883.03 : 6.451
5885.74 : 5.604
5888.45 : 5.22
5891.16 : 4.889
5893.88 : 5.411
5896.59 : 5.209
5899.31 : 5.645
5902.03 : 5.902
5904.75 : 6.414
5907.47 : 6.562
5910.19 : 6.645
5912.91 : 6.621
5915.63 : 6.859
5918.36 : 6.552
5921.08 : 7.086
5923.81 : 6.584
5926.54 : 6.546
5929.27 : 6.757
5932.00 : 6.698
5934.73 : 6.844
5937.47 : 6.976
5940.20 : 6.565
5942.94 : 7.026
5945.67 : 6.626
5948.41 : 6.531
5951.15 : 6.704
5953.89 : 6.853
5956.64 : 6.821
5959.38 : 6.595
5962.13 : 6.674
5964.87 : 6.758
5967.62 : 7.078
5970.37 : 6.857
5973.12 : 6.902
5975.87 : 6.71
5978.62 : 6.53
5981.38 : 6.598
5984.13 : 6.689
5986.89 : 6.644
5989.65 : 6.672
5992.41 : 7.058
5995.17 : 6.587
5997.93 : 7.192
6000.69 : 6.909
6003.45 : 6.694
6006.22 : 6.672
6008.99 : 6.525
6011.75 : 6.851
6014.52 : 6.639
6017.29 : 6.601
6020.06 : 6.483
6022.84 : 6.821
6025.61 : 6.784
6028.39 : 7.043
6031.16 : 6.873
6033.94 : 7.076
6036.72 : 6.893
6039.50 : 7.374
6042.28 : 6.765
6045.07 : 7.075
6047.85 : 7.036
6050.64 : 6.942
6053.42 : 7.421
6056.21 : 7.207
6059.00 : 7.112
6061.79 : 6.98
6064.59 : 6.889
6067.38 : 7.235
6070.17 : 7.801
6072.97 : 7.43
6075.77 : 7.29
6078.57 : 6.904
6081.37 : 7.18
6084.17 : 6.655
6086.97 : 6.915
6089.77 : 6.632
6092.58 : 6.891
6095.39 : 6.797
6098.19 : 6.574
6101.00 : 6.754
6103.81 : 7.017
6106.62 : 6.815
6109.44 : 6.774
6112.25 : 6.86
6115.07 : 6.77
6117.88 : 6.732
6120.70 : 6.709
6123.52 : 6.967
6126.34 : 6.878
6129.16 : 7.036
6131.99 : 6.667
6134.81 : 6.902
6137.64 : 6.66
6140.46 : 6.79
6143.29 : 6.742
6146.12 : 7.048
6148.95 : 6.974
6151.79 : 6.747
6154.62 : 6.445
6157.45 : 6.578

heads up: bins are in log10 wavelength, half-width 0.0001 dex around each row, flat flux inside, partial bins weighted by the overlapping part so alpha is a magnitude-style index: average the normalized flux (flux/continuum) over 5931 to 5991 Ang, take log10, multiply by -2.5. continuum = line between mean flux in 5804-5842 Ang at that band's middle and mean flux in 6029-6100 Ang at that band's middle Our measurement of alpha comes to 0.05 mag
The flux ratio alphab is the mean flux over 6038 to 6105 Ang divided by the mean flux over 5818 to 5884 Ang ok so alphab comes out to 1.0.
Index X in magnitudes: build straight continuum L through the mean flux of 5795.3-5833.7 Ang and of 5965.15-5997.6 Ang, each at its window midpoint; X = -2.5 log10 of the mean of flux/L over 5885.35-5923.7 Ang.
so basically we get 0.137 mag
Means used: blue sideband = 7.04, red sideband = 6.77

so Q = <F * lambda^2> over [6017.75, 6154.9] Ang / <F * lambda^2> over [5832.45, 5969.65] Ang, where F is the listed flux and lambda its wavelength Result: 1.1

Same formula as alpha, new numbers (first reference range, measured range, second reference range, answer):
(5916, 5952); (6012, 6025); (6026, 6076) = 0.06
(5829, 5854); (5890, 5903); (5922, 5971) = 0.26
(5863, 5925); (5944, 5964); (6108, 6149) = -0.05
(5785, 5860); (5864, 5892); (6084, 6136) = 0.11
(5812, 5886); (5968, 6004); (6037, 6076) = 0.04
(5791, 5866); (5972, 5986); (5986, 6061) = 0.04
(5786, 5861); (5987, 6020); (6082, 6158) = 0.02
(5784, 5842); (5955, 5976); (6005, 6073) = 0.03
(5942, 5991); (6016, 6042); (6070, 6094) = 0.00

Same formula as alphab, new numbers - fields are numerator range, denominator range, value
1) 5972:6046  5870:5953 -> 1.06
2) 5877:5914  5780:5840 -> 0.86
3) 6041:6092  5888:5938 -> 1.12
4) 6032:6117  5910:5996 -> 1.04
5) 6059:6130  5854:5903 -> 1.13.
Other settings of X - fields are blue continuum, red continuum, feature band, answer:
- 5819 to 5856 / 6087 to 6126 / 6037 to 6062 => -0.04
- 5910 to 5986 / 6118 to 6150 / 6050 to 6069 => -0.05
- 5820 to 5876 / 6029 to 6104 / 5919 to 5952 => 0.03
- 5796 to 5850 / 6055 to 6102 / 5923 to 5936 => 0.05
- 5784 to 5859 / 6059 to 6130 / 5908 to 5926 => 0.04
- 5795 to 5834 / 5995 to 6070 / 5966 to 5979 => 0.02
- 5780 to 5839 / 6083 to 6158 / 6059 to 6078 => -0.07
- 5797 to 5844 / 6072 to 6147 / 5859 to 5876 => 0.05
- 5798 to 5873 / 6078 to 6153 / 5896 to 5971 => 0.04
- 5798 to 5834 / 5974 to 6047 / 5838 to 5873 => 0.03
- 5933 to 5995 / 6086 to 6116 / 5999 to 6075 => -0.03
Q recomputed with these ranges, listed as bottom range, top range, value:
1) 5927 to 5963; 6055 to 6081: 1.11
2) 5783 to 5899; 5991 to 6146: 1.12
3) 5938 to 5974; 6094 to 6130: 1.06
